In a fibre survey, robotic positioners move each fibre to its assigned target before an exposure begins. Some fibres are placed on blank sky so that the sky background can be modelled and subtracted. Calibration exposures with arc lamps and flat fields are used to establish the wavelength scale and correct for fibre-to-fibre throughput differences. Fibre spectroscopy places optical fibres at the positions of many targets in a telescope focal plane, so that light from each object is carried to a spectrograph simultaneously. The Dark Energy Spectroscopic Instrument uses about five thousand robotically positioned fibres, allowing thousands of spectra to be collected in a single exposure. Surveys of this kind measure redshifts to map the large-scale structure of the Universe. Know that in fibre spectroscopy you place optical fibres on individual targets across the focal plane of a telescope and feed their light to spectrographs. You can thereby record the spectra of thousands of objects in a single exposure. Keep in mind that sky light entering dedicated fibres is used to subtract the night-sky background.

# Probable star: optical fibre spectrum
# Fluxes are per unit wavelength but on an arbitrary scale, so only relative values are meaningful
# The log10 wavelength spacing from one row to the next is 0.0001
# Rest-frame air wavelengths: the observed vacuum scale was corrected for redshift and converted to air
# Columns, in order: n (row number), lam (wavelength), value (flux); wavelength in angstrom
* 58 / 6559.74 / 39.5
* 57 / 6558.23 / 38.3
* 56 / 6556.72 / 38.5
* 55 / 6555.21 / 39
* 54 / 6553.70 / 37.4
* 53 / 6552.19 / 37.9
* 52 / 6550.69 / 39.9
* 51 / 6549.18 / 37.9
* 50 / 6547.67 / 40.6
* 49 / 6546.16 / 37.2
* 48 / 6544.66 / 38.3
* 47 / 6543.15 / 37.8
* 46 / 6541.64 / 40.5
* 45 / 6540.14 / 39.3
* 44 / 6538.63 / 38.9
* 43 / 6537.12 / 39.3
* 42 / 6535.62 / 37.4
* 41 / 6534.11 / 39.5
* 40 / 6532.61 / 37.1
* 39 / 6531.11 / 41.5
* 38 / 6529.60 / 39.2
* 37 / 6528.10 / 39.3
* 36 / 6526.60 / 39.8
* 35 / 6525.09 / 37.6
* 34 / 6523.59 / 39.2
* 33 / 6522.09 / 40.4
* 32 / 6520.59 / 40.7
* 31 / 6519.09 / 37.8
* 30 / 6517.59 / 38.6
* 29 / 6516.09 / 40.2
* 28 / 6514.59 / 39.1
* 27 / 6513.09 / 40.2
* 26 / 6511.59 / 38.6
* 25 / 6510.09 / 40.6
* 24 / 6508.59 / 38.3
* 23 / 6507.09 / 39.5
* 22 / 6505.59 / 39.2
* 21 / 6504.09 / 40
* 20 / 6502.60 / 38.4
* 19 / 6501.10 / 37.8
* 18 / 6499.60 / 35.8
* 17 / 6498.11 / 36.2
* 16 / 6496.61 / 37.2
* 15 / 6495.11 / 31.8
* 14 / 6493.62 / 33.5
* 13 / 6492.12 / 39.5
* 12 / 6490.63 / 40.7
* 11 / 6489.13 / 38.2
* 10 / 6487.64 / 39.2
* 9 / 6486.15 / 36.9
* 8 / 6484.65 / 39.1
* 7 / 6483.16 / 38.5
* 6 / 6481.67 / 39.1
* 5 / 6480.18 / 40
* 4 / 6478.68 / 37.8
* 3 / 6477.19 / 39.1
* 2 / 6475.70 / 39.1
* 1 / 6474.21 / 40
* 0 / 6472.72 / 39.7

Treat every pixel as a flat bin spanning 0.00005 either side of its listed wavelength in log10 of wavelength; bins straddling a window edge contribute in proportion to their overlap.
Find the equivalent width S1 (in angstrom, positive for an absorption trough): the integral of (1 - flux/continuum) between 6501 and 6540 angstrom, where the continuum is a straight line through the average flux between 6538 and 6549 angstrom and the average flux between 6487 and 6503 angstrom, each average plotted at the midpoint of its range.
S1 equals -1.20 angstrom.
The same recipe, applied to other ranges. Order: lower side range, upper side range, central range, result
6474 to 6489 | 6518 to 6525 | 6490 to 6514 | 0.7 angstrom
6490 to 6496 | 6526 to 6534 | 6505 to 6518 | -0.5 angstrom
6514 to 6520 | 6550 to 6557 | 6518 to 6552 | -0.2 angstrom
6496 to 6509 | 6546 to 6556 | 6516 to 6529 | -0.3 angstrom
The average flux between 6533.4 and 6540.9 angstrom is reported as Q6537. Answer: 38.9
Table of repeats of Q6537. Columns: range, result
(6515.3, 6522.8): 39.6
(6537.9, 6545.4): 38.9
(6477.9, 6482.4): 38.9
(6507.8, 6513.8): 39.4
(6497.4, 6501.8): 36.6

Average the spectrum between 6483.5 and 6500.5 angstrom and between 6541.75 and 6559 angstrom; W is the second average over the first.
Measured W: 1.0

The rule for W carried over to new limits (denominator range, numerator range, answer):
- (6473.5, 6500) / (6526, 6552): 1.03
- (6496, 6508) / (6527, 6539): 1.03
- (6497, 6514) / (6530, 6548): 1.01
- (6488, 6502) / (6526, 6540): 1.06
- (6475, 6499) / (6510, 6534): 1.04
